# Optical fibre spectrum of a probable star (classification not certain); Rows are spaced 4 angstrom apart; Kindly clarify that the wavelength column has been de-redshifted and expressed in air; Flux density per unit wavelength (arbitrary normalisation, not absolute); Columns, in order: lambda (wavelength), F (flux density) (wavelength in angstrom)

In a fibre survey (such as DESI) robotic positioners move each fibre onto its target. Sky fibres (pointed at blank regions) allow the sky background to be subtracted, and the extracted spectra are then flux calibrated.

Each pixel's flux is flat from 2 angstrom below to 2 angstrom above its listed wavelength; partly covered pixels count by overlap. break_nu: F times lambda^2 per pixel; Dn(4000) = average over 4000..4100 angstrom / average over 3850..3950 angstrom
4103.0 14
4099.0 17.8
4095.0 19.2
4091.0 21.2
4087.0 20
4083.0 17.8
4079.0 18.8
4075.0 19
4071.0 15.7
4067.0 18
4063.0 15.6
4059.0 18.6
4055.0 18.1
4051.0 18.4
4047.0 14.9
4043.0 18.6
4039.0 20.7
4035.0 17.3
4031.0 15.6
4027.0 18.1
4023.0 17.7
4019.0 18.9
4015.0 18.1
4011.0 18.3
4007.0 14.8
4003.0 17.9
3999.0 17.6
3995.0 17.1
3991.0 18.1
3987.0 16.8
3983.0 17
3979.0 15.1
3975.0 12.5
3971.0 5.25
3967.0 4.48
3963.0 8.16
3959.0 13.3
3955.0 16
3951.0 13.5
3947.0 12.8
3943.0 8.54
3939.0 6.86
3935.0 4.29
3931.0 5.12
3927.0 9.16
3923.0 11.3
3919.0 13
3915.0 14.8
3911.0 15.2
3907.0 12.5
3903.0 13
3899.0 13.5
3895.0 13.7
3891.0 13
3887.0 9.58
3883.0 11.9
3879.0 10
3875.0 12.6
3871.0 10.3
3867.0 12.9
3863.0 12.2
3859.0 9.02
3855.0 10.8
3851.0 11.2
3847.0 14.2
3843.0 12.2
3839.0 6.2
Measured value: 1.75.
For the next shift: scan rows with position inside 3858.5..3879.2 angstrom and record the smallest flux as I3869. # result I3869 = 9.02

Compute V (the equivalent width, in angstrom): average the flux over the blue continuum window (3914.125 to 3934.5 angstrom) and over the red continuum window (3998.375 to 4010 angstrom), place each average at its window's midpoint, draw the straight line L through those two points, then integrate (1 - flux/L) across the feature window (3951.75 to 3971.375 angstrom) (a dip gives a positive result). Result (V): 4.4 angstrom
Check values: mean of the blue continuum 9.98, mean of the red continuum 16.8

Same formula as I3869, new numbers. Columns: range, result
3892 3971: 4.29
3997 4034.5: 14.8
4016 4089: 14.9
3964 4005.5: 4.48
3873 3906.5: 9.58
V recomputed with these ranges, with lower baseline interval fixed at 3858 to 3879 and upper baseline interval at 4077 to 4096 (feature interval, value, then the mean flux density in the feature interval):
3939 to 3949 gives 3.0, 9.91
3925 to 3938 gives 7.1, 6.24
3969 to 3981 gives 3.4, 11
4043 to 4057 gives 0.6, 17.3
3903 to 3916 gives -1.0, 13.9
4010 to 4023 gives -1.2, 18.3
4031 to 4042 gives -0.5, 18.3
